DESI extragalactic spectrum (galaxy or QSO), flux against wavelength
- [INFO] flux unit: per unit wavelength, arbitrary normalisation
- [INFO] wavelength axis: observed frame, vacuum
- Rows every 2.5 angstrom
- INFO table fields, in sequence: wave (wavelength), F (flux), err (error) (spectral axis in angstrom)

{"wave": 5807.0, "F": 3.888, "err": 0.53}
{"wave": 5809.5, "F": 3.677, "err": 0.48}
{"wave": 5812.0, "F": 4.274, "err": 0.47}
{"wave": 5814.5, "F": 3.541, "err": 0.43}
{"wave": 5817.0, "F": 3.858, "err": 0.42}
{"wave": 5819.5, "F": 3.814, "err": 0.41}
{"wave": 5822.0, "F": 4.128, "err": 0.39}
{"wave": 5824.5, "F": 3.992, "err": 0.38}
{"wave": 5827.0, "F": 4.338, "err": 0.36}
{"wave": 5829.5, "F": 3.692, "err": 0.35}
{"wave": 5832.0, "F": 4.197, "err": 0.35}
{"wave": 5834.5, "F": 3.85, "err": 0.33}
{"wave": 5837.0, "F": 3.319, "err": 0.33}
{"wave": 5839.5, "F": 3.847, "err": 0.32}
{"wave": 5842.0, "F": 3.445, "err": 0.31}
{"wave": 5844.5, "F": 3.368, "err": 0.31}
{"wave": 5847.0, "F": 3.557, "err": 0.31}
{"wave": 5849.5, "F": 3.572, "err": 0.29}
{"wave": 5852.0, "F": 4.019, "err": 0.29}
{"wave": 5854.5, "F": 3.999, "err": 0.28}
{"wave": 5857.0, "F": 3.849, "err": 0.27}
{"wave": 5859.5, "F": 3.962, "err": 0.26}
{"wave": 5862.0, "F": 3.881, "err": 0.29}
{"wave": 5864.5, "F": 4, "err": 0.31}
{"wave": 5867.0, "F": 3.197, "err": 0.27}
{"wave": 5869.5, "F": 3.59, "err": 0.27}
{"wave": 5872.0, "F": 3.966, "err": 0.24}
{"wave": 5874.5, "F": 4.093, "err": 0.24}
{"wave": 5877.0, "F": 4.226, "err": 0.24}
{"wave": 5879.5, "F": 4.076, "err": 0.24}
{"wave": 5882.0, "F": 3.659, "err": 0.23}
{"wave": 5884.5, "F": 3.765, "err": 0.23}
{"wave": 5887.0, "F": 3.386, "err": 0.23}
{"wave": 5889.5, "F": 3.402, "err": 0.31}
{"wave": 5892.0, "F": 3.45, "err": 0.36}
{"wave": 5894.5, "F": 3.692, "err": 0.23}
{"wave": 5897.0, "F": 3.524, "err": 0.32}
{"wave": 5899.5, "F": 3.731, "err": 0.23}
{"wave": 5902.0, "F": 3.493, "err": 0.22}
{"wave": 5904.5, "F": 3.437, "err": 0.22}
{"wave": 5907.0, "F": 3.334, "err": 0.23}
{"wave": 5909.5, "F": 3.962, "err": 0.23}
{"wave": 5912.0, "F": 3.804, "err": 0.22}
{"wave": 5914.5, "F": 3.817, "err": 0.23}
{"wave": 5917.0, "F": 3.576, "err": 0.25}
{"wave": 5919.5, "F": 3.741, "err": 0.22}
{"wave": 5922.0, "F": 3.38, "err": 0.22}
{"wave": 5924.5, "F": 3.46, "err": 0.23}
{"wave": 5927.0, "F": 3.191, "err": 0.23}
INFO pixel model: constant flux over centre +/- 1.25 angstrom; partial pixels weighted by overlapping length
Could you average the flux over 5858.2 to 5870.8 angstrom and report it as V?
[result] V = 3.73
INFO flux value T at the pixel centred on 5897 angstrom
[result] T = 3.524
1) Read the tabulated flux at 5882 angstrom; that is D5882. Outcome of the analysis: 3.659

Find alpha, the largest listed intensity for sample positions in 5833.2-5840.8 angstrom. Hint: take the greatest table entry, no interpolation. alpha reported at 3.85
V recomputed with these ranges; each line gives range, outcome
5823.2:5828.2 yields 4.16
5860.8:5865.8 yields 3.93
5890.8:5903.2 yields 3.58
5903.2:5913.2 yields 3.63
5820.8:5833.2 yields 4.07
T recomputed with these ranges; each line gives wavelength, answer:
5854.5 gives 3.999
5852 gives 4.019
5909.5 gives 3.962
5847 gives 3.557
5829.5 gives 3.692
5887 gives 3.386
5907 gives 3.334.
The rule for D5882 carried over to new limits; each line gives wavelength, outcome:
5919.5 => 3.741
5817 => 3.858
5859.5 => 3.962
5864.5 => 4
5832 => 4.197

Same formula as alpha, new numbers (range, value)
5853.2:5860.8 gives 3.999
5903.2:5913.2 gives 3.962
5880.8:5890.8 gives 3.765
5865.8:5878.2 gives 4.226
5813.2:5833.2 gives 4.338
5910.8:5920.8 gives 3.817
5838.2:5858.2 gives 4.019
